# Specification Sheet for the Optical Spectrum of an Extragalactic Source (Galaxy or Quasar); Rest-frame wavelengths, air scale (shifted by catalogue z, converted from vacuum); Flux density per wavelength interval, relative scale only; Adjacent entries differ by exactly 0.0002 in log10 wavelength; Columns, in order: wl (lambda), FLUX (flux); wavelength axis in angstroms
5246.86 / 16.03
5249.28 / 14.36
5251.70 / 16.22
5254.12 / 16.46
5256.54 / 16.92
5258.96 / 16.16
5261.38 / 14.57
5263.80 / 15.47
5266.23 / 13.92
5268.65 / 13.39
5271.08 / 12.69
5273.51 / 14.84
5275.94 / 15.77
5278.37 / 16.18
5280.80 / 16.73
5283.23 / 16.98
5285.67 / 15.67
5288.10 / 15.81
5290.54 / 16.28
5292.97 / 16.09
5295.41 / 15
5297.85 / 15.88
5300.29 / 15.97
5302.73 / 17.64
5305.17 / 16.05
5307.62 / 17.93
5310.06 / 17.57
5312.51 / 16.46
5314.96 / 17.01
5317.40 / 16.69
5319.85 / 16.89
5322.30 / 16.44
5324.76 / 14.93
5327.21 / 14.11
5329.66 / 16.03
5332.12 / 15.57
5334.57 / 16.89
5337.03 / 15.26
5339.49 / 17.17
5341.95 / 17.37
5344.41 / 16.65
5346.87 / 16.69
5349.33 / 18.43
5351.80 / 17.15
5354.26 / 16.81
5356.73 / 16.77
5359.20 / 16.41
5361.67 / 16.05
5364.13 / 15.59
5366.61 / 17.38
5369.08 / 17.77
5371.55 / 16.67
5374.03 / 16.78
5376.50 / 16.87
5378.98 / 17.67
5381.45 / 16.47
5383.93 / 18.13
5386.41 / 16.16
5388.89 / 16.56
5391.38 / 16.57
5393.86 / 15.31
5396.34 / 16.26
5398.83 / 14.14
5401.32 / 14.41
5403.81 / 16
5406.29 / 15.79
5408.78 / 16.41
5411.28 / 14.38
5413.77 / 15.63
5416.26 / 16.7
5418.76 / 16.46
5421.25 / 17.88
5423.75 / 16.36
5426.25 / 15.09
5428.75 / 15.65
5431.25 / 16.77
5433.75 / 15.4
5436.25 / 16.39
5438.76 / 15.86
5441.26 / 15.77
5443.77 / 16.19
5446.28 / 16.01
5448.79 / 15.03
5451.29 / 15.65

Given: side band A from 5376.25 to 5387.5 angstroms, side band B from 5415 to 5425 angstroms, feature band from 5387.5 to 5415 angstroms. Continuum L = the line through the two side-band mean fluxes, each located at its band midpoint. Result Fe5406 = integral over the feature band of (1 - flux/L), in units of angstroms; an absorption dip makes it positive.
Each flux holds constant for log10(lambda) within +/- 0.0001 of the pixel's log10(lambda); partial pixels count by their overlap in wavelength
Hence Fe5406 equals 2.24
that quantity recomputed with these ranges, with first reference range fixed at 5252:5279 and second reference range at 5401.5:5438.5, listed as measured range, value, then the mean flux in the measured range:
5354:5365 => -0.4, 16.3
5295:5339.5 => -2.5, 16.3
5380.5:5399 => -0.6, 16.3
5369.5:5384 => -1.2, 17.1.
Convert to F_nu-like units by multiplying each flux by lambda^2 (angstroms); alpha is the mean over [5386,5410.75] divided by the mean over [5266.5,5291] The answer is 1.1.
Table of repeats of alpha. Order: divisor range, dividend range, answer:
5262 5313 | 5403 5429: 1.07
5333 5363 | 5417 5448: 0.99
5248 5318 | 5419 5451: 1.07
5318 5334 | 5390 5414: 1.01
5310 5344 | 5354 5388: 1.05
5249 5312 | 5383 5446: 1.06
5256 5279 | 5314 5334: 1.10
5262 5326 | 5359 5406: 1.06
